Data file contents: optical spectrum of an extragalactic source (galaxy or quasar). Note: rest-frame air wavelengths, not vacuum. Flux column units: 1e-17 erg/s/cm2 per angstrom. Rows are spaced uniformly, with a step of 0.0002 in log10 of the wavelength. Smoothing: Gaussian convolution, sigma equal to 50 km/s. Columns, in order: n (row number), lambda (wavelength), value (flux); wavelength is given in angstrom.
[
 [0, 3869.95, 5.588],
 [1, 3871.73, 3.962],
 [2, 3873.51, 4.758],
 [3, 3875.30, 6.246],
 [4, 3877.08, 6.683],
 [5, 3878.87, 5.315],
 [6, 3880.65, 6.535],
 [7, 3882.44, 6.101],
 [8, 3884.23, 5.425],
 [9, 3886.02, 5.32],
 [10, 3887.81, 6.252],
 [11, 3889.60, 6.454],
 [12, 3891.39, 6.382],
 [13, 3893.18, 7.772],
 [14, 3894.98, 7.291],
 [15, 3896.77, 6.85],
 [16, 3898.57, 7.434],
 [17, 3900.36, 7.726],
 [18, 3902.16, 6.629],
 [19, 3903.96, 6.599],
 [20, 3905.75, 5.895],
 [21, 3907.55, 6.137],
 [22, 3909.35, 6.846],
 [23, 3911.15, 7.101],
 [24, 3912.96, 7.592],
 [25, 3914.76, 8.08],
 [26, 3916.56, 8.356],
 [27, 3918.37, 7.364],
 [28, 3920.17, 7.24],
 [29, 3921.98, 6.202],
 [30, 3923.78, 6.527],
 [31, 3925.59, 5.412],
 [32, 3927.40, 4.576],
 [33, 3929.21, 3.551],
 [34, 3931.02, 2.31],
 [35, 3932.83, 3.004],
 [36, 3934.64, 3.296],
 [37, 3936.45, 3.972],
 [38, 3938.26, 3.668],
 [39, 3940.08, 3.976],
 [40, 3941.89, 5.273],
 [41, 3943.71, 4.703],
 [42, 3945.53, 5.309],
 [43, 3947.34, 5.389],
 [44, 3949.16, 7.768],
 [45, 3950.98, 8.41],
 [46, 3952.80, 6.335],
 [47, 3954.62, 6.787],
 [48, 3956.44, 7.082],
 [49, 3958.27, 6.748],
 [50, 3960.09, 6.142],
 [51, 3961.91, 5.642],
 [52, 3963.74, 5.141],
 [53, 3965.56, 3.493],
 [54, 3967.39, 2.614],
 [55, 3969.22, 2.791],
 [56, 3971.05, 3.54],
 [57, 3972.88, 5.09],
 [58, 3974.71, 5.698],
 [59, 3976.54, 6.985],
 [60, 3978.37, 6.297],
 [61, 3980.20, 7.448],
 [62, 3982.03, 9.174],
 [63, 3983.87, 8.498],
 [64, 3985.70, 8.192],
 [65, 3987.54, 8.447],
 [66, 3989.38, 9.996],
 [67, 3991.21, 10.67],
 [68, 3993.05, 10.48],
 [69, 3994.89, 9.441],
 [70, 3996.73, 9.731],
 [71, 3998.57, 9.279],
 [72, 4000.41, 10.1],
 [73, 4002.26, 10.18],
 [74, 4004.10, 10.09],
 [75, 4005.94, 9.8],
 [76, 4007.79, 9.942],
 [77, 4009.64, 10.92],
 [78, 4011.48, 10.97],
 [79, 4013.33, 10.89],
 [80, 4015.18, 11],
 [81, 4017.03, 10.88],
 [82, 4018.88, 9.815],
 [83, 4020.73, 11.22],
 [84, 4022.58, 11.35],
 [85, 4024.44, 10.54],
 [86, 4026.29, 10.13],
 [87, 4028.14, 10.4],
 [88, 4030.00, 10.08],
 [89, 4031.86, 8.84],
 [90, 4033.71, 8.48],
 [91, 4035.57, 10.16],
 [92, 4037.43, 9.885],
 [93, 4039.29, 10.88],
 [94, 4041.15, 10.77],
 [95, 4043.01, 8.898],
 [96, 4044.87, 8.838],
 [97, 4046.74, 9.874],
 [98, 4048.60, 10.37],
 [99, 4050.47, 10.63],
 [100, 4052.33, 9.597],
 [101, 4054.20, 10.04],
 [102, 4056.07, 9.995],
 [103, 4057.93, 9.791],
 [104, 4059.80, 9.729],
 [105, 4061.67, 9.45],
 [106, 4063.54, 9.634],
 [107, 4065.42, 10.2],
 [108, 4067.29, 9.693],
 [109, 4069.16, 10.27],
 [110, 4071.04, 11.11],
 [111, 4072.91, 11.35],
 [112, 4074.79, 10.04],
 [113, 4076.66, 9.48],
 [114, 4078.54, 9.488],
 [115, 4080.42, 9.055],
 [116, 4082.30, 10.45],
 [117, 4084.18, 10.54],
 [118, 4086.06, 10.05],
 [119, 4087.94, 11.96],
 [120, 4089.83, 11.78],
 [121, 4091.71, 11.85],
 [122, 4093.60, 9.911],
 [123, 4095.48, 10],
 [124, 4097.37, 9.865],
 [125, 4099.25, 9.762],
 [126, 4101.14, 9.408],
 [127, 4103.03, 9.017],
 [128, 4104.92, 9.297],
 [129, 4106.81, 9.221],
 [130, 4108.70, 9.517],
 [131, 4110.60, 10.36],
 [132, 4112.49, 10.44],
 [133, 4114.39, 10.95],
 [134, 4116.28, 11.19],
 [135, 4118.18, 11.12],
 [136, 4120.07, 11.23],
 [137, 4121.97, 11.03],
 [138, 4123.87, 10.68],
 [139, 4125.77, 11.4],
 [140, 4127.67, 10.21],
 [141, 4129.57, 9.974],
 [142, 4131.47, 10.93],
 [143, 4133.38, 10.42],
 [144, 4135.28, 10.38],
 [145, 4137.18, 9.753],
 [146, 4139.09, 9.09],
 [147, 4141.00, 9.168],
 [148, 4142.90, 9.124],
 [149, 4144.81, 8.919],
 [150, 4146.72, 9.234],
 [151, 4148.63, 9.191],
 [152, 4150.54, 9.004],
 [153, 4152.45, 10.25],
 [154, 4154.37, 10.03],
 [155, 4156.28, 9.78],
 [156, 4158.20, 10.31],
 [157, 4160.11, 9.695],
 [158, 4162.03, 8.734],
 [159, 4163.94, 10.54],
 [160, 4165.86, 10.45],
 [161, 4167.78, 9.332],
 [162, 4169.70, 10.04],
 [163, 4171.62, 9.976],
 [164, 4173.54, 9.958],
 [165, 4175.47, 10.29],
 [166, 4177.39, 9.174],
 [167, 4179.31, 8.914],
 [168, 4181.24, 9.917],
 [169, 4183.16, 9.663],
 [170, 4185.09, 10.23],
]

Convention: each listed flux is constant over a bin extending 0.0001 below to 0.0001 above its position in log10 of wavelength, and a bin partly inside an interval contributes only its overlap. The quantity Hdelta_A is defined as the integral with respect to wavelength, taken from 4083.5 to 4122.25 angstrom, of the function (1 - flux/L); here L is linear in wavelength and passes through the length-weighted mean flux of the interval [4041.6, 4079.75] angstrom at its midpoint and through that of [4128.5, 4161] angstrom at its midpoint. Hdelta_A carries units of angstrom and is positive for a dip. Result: -2.24 angstrom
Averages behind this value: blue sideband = 9.93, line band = 10.4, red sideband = 9.72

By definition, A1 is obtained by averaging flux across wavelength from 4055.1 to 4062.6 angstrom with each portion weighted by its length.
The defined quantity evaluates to 9.75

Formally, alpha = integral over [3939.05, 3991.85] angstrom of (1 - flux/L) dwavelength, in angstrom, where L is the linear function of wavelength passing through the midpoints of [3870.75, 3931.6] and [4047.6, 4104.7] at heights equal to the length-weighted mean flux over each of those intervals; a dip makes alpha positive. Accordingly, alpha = 9.7 angstrom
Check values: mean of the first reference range 6.28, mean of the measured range 6.31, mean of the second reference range 10.1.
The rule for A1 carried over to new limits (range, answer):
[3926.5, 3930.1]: 4.06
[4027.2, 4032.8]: 9.78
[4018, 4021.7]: 10.5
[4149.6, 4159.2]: 9.87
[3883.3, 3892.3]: 5.97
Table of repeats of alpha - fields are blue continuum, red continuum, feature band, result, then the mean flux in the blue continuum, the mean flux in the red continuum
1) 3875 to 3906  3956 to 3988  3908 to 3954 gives 4.2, 6.51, 6.01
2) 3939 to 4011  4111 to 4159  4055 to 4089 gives -4.2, 7.3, 10.2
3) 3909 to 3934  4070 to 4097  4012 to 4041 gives -4.7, 5.96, 10.5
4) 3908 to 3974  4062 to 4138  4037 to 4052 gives -2.4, 5.48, 10.3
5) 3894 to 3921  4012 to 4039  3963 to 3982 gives 8.1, 7.14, 10.3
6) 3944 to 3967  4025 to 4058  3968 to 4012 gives -4.2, 6.07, 9.88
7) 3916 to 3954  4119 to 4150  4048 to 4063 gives -3.2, 5.35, 10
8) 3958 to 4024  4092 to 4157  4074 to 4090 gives -1.3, 8.34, 10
